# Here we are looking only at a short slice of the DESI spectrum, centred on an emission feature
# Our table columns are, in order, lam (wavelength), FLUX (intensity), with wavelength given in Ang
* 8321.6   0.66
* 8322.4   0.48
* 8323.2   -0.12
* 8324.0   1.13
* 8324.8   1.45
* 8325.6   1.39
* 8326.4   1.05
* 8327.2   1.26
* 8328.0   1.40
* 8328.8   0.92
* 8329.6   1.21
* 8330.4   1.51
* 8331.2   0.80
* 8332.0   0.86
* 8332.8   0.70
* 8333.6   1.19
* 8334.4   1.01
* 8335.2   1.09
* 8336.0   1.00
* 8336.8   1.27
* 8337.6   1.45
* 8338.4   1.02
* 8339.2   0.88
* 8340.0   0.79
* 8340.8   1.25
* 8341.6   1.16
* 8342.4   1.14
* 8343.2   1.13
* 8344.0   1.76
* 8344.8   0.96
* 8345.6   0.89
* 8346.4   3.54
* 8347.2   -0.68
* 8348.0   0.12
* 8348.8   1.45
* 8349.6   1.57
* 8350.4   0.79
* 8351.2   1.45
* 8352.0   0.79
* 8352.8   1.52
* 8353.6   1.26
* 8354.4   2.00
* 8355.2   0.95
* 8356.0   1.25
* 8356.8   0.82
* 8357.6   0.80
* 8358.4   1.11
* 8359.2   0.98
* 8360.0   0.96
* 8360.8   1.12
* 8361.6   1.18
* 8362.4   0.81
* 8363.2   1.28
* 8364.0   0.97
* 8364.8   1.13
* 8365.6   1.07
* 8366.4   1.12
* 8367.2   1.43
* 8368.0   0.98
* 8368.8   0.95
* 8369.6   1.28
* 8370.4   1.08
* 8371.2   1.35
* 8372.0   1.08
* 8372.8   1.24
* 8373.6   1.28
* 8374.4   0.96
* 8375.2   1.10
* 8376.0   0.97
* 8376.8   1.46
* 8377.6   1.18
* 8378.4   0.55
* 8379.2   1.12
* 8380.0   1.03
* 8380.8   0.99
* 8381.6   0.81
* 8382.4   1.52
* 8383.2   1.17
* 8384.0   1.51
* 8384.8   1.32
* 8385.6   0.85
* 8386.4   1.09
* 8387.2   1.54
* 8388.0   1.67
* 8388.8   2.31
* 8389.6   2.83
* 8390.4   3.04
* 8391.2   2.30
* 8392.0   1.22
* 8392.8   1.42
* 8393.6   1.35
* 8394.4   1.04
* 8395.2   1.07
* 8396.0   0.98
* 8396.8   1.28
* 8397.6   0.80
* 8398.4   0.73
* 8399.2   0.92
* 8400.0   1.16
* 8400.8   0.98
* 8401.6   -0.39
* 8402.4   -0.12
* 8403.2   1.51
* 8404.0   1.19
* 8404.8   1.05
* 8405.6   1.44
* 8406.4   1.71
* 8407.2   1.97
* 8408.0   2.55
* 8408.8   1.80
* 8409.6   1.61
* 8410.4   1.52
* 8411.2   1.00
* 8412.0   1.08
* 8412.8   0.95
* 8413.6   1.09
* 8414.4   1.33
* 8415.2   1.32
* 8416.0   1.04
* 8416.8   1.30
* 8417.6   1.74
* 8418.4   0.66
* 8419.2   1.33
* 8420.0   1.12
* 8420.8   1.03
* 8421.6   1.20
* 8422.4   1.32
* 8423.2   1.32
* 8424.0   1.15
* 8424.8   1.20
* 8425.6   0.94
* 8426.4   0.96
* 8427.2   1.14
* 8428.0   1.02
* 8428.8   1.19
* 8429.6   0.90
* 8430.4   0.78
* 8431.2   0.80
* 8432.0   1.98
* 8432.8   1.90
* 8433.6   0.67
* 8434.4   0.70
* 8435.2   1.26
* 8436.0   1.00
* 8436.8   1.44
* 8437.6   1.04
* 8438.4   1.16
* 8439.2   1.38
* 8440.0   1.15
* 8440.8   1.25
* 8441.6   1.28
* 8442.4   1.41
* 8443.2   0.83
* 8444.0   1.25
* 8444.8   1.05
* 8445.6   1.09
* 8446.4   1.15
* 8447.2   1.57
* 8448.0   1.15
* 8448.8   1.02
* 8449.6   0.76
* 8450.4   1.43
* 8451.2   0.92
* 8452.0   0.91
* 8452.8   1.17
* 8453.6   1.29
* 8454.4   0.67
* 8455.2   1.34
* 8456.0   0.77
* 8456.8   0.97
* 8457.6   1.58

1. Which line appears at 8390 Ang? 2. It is [S II]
